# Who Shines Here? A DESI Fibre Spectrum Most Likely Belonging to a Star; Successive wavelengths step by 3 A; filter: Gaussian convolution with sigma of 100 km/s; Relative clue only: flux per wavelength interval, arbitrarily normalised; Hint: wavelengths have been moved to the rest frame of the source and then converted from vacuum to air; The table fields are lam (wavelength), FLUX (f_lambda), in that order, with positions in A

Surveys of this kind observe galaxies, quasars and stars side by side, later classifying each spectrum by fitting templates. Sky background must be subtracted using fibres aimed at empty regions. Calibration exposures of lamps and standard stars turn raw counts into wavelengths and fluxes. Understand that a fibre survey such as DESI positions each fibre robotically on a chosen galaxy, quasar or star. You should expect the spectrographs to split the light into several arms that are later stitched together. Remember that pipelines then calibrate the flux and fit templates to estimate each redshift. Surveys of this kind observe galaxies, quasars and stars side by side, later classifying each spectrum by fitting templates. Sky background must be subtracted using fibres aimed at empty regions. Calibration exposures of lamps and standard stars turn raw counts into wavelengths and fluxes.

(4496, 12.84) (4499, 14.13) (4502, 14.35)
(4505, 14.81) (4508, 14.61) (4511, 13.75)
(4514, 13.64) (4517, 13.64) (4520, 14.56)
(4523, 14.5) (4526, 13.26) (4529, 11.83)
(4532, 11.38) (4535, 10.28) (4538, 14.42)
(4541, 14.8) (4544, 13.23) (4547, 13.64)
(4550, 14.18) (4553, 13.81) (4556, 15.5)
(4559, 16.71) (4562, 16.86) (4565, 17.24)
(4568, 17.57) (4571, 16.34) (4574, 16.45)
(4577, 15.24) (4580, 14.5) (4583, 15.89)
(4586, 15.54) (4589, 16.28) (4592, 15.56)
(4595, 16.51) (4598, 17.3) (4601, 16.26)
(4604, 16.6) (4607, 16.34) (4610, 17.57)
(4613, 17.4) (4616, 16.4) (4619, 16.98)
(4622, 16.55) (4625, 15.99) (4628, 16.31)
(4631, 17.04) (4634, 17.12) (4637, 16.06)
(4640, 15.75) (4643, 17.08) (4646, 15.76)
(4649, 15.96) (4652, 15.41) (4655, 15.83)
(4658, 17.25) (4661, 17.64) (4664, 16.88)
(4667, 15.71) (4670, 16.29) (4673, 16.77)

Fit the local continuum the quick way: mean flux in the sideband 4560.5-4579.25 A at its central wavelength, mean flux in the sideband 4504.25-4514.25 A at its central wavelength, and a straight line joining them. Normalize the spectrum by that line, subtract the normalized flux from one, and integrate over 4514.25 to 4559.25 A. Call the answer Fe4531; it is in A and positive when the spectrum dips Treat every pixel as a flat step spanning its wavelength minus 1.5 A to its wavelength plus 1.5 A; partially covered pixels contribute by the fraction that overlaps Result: 4.8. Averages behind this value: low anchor 14.2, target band 13.6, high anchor 16.5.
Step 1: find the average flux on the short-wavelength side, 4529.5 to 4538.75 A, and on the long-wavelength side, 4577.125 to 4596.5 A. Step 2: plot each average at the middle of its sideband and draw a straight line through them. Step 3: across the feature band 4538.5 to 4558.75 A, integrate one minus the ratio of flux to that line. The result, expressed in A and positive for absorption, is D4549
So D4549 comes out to -2.3 A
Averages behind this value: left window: 11.8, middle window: 14.4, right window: 15.7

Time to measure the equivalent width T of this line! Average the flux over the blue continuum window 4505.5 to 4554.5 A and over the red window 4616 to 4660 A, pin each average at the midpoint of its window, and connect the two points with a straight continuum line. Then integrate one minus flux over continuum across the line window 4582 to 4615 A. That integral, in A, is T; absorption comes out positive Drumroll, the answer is -2.5 A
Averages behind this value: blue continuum 13.5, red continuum 16.4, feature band 16.5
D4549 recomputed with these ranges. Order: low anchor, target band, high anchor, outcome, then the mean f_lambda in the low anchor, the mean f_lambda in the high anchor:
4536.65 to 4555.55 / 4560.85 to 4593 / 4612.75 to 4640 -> -2.4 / 14.1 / 16.6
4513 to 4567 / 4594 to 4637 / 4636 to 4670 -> -3.2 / 14.1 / 16.3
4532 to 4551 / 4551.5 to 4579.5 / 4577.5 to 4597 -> -3.1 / 13.2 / 15.7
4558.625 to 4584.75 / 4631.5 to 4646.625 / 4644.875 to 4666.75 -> -0.1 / 16.3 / 16.4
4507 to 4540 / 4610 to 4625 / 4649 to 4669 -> -1.3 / 13.3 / 16.4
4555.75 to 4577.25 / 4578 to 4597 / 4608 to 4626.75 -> 1.1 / 16.6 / 16.8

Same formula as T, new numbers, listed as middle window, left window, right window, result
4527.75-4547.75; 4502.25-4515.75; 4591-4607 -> 2.89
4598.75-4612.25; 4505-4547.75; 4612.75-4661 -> -1.02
